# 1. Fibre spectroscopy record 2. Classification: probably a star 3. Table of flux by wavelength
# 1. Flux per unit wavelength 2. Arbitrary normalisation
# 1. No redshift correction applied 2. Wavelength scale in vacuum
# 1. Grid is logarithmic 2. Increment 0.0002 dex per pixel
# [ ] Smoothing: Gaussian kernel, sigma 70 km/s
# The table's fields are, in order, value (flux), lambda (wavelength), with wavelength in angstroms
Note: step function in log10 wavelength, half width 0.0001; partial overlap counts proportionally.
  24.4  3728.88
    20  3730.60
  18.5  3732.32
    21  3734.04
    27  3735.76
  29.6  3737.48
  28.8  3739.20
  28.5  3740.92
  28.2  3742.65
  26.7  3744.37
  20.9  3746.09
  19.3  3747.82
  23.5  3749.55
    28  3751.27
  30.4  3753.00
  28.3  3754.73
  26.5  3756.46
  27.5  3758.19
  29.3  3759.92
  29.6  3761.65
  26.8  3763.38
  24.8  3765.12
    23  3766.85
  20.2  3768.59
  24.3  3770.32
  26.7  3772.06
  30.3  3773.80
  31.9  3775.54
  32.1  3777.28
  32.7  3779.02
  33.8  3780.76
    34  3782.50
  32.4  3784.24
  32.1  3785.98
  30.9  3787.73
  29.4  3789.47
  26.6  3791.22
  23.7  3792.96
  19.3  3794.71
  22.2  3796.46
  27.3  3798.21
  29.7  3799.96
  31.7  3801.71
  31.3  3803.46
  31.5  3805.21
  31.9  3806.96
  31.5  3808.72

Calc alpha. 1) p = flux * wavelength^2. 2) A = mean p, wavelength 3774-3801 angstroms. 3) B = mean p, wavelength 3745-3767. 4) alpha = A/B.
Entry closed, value 1.1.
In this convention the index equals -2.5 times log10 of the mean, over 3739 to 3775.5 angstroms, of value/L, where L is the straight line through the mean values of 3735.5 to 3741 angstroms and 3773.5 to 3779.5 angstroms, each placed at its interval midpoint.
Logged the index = 0.15 mag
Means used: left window 28.7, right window 31.8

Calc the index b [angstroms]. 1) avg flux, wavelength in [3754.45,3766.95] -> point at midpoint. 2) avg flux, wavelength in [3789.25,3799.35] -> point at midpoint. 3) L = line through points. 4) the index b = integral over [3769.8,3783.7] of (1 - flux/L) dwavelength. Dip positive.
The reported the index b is -2.7 angstroms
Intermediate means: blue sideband 27.2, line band 30.9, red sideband 24.6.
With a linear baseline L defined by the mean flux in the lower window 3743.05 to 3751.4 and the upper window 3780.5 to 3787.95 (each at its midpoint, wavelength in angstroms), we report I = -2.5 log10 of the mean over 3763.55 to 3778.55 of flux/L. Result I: 0.10 mag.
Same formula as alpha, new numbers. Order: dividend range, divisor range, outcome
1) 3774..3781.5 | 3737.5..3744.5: 1.16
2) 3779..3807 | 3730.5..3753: 1.20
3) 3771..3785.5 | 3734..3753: 1.24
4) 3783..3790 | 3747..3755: 1.24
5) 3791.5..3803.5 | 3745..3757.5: 1.06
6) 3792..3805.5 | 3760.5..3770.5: 1.10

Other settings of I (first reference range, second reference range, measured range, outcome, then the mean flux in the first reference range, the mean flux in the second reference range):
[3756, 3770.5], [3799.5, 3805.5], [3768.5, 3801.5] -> 0.000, 25.8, 31.1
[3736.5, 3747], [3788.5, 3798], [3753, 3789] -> -0.133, 27.1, 24.5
